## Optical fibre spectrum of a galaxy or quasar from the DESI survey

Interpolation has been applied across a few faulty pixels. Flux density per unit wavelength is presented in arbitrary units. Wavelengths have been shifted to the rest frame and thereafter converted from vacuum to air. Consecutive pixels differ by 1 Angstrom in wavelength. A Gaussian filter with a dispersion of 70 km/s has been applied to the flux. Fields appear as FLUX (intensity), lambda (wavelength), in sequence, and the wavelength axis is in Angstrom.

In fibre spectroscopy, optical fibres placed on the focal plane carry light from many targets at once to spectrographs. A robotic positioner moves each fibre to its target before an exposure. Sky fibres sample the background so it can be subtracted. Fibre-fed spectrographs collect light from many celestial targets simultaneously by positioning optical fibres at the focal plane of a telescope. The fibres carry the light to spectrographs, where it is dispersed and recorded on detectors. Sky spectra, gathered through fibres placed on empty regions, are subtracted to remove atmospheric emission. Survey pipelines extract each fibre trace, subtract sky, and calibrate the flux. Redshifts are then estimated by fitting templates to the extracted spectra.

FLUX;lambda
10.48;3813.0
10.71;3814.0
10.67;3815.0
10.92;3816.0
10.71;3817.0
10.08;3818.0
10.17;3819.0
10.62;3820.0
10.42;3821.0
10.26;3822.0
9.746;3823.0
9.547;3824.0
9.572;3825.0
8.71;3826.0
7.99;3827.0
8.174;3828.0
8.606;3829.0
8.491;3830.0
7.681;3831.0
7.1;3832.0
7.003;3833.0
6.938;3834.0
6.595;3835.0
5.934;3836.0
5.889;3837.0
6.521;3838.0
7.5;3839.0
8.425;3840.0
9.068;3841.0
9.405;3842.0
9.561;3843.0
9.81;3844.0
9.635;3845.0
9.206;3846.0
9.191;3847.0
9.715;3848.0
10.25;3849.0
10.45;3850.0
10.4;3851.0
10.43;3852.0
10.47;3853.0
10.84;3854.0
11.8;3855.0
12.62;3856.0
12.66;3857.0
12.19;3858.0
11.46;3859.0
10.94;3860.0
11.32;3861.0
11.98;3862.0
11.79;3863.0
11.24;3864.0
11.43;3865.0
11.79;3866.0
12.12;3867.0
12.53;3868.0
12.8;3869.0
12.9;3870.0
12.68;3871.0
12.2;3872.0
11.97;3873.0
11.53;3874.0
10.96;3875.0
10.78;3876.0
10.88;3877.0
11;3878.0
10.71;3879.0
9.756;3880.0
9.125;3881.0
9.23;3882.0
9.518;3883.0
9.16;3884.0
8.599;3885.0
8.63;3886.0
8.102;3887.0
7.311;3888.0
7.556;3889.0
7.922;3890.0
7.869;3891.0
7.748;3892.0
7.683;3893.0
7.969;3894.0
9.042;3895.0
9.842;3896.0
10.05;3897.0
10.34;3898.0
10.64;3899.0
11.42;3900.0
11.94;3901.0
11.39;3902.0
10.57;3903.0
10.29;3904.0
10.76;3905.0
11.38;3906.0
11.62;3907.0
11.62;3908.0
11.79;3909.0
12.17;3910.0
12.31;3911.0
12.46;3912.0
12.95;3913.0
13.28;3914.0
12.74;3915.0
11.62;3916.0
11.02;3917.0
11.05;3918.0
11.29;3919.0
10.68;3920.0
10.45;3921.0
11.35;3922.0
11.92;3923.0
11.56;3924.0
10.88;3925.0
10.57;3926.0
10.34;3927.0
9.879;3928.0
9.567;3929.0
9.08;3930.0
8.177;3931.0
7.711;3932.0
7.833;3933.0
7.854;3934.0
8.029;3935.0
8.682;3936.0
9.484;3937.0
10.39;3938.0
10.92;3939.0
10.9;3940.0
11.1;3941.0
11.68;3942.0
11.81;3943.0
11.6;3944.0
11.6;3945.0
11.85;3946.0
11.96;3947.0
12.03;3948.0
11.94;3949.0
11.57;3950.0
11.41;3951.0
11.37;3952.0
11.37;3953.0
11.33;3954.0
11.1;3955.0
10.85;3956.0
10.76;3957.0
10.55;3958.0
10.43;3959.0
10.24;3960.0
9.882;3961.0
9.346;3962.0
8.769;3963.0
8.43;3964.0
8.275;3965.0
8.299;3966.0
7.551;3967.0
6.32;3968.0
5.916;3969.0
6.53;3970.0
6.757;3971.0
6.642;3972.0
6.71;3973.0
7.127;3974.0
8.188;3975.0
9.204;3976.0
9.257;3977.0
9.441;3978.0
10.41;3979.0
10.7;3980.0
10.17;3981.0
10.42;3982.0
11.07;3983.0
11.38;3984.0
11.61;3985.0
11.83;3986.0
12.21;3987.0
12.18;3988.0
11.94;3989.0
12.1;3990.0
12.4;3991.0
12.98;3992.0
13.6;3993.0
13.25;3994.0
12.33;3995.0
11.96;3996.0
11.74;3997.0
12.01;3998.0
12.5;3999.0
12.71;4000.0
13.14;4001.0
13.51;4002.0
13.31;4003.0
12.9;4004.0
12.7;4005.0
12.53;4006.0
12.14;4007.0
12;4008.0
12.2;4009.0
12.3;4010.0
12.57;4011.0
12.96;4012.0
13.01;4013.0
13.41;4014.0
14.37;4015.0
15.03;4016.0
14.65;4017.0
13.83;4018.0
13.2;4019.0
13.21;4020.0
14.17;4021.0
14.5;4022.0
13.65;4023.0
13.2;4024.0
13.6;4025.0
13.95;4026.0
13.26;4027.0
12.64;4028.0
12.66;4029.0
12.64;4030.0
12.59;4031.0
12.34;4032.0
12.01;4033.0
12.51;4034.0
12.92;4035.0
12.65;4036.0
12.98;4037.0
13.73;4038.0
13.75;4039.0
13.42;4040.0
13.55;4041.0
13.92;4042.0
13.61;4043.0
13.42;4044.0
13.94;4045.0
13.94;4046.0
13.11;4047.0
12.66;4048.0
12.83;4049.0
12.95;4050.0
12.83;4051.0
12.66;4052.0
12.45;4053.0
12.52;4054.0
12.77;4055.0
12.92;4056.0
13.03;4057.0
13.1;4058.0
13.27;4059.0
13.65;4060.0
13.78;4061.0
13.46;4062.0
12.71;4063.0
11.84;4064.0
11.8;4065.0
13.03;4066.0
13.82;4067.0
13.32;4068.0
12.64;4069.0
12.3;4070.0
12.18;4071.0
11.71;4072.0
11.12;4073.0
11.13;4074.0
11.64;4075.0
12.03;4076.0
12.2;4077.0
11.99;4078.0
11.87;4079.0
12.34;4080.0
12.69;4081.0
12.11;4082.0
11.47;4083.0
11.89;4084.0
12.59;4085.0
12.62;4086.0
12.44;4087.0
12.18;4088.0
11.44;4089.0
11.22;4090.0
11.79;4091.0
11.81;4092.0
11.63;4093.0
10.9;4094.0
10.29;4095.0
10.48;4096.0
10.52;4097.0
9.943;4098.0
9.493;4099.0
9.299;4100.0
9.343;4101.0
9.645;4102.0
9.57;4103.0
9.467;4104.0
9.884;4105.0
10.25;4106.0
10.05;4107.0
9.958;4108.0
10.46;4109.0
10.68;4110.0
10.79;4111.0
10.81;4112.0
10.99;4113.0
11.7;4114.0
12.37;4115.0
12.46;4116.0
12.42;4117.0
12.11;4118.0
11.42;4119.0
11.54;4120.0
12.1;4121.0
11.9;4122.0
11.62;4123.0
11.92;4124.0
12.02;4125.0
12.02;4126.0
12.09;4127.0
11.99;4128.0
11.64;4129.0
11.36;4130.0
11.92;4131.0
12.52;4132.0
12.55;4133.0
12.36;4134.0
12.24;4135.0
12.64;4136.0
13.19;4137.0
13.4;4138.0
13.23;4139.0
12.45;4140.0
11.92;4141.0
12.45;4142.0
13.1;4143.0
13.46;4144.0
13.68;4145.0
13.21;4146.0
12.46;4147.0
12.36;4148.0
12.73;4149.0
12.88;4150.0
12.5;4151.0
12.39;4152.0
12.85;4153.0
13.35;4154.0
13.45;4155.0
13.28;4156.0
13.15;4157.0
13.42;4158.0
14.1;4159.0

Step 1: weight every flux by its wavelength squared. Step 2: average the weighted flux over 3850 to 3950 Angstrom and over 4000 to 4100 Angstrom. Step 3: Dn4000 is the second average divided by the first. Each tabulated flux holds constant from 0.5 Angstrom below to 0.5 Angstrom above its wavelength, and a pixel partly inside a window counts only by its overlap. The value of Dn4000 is 1.28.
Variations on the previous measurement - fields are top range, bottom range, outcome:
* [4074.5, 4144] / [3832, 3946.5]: 1.26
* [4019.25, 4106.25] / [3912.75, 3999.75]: 1.24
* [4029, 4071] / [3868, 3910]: 1.38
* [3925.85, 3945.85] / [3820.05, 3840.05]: 1.29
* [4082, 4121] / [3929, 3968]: 1.18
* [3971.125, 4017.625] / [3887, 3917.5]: 1.17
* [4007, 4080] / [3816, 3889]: 1.44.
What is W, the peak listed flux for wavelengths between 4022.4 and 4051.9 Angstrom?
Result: 13.95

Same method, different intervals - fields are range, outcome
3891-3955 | 13.28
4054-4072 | 13.82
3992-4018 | 15.03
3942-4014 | 13.6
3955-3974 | 11.1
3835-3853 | 10.47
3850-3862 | 12.66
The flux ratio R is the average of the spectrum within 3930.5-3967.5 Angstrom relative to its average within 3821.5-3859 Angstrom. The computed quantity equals 1.1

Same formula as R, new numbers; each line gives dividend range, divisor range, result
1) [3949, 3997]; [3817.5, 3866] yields 1.06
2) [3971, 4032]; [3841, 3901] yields 1.17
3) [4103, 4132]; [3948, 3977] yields 1.23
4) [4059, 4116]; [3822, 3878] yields 1.15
